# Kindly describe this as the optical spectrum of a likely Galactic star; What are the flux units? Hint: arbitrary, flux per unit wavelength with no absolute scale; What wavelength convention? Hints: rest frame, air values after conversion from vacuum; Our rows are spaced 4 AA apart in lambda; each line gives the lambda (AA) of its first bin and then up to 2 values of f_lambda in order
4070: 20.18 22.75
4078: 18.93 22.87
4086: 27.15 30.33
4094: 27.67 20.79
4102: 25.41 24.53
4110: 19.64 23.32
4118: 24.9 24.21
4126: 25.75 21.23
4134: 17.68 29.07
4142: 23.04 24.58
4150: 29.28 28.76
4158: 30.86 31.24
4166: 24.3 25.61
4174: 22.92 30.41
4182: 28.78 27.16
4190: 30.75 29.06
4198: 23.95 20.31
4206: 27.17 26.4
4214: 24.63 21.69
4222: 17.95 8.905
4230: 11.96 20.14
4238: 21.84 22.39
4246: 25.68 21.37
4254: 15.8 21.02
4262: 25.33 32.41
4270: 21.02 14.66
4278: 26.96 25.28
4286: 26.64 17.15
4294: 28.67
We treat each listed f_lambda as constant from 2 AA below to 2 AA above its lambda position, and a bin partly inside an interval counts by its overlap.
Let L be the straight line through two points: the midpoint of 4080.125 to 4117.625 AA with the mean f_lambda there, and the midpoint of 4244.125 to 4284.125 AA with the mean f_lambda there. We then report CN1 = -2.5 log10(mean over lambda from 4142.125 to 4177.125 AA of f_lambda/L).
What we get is -0.13 mag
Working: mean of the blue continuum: 24.7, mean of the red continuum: 23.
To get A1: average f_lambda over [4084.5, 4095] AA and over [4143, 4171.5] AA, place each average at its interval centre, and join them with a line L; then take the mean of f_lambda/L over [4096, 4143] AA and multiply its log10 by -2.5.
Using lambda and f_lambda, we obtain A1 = 0.20 mag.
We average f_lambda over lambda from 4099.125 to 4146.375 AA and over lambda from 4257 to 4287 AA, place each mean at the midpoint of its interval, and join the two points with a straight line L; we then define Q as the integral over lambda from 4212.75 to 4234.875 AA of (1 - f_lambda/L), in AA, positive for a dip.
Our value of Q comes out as 6.3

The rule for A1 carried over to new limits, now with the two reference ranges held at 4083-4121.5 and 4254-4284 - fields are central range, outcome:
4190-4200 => -0.14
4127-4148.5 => 0.05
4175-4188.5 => -0.18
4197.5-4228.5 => 0.13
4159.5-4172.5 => -0.12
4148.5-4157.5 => -0.20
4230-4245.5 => 0.14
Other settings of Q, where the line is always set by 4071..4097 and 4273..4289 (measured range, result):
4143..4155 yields -1.39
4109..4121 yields 0.71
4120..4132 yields 0.32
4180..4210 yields -3.39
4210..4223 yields 0.78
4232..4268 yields 1.24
